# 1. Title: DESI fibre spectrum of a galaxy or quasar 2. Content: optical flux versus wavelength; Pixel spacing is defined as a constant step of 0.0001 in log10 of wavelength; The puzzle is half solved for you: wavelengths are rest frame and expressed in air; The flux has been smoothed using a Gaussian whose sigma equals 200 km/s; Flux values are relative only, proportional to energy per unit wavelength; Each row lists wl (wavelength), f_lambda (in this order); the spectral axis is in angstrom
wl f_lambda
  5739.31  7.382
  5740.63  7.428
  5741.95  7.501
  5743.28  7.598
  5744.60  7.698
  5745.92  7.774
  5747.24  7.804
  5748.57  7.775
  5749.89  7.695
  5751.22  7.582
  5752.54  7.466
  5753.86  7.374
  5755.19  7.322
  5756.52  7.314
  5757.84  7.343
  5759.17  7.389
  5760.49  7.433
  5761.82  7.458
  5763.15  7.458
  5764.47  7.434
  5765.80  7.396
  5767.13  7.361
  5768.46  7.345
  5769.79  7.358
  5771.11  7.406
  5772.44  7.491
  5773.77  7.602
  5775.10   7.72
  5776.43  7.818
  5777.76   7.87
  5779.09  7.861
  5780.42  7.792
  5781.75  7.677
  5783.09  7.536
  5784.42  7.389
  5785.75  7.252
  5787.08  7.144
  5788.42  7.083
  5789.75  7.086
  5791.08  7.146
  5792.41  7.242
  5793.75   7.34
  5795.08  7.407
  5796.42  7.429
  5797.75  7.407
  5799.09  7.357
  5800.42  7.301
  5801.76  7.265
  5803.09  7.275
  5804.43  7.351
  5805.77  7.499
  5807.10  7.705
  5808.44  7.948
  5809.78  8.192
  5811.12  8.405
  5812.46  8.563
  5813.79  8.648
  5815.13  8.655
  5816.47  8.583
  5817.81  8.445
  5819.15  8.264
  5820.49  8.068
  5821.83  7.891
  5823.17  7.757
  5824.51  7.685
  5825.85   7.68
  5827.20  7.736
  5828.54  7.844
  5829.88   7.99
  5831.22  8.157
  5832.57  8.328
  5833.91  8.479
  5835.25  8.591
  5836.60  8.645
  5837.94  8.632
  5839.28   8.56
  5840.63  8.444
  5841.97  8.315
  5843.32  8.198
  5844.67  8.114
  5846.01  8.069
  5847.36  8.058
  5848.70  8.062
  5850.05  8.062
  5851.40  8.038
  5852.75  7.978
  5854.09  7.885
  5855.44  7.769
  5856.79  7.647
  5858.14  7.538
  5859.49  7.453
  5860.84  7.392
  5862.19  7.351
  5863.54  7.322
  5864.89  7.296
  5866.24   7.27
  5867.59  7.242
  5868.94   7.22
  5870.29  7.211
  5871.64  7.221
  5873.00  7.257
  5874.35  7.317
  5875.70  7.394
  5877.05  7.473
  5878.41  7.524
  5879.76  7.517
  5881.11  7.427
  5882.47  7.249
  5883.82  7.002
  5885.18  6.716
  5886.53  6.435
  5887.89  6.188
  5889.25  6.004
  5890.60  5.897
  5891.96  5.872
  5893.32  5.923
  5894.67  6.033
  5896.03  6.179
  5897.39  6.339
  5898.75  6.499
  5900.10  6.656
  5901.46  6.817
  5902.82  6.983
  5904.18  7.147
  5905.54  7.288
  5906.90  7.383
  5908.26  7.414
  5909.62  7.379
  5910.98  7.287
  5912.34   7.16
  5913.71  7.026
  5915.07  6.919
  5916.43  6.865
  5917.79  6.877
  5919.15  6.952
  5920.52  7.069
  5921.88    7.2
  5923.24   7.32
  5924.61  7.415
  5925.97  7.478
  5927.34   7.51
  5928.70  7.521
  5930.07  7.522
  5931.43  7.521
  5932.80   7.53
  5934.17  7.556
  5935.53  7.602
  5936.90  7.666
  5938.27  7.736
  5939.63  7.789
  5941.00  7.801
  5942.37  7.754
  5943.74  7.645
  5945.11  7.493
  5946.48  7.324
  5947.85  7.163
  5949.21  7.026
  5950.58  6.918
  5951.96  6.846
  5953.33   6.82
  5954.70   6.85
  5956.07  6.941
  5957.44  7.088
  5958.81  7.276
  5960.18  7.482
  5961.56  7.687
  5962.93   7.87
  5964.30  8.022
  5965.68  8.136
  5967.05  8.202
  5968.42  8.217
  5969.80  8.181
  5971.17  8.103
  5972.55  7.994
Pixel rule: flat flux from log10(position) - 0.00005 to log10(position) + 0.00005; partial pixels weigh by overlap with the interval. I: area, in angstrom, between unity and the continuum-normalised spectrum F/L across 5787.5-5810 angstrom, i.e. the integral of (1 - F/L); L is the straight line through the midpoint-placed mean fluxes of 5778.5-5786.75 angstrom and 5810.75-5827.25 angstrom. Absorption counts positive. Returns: 1.3 angstrom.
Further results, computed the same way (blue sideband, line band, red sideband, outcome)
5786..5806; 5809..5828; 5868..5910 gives -2.6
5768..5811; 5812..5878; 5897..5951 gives -4.5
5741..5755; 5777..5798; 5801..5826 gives 1.1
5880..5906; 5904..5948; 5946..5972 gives -2.2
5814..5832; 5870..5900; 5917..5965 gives 3.7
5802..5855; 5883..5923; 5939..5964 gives 4.6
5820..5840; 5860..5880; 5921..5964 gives 1.4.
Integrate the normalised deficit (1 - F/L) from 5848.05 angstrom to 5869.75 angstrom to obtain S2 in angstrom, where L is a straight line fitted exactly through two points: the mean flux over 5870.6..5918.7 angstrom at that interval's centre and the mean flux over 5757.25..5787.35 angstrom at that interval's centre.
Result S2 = -1.6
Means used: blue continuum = 7.51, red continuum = 6.88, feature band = 7.59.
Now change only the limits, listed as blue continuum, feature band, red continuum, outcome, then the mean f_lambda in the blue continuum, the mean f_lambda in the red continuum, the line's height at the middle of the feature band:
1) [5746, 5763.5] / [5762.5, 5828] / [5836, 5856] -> 1.2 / 7.5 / 8.19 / 7.81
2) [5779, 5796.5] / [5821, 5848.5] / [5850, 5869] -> -2.4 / 7.37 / 7.56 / 7.49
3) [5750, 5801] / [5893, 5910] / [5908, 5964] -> 1.3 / 7.43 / 7.33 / 7.35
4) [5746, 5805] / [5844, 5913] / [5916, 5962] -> 1.9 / 7.45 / 7.33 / 7.37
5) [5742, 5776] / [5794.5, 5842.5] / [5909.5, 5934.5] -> -3.9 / 7.51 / 7.26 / 7.42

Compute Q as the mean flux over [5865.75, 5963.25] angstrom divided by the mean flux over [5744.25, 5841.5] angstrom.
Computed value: 0.92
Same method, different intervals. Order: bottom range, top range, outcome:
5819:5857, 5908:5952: 0.91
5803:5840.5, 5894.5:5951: 0.89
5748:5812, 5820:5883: 1.04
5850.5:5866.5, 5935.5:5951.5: 0.98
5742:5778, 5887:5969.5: 0.95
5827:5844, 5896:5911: 0.84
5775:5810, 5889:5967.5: 0.96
